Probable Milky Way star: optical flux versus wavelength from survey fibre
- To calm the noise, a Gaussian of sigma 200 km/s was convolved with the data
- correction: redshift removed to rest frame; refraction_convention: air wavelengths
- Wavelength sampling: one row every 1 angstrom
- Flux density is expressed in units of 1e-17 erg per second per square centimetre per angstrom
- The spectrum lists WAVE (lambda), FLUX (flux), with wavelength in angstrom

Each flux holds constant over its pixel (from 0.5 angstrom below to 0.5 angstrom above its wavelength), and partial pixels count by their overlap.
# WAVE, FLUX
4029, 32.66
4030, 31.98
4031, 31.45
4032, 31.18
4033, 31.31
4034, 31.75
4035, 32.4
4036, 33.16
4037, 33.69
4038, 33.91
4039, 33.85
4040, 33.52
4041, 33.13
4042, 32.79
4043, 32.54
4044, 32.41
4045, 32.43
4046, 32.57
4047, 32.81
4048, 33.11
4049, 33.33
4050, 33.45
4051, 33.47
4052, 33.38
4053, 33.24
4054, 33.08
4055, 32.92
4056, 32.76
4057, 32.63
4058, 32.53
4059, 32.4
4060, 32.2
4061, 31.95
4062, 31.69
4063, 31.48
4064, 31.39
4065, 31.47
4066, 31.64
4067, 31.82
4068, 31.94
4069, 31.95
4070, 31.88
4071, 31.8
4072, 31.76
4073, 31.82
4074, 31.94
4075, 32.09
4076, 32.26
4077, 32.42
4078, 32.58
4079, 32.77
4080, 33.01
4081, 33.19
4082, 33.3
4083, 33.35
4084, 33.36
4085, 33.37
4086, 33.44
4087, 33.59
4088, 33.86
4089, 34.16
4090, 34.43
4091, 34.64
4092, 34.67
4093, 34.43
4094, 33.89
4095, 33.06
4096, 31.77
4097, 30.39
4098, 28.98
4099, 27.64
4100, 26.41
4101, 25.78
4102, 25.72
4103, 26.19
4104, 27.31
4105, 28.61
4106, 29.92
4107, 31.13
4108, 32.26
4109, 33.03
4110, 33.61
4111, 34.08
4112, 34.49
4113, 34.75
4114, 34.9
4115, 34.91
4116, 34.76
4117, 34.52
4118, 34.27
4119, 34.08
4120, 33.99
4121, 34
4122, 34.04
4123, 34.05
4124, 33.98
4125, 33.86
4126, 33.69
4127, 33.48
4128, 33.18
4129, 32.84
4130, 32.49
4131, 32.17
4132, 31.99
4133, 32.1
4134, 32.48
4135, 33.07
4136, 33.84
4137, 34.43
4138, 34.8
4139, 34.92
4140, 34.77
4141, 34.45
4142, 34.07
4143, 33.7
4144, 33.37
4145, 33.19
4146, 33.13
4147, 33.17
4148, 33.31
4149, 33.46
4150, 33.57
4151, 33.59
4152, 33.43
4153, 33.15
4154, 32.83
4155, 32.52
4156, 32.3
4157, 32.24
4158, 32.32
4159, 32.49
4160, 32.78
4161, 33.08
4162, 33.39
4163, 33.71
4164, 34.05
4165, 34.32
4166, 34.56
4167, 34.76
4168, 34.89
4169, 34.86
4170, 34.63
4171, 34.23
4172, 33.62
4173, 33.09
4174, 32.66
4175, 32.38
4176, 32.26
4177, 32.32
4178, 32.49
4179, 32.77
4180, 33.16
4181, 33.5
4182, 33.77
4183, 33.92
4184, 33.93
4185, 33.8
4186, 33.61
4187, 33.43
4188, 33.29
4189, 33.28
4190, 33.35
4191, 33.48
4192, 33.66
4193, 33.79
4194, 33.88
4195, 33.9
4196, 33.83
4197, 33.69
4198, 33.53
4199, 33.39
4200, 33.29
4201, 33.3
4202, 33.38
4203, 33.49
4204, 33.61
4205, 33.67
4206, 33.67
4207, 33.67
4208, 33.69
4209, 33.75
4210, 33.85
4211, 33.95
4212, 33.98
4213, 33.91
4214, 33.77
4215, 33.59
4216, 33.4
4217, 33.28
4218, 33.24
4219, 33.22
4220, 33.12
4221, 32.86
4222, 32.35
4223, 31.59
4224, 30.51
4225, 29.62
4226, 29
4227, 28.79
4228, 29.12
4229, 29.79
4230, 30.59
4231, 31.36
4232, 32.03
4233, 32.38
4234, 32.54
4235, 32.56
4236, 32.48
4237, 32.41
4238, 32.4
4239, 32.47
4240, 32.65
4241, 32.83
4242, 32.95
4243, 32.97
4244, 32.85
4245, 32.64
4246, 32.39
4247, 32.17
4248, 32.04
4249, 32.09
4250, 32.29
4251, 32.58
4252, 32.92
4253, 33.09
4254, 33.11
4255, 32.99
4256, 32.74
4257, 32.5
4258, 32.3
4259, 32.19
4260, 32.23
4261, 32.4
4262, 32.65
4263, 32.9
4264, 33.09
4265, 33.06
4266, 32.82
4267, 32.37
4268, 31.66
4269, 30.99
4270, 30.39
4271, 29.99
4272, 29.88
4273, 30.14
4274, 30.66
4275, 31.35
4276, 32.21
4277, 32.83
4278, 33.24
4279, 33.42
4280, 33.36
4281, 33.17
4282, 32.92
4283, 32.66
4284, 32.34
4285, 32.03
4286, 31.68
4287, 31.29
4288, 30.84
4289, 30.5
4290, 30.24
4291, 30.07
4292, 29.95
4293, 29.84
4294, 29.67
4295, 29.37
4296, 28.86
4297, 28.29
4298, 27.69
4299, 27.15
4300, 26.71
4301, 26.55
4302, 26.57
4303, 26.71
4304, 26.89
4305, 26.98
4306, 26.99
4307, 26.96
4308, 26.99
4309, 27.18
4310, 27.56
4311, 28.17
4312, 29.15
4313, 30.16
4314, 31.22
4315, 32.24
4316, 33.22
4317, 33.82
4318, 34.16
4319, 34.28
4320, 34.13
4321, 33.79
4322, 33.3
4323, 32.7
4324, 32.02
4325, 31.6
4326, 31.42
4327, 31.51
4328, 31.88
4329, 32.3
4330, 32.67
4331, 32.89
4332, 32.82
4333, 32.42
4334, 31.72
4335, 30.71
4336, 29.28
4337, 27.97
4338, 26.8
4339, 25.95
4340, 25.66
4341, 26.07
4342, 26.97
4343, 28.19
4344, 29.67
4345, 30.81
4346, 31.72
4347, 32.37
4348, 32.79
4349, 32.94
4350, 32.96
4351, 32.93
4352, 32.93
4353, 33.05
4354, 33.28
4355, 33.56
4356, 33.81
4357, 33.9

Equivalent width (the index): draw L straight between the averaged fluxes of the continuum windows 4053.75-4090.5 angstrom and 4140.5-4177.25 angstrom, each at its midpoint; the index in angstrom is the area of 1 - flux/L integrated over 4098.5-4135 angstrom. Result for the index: 0.9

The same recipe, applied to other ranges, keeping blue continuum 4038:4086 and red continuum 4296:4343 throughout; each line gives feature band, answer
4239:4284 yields -2.8 angstrom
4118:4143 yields -1.4 angstrom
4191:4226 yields -2.5 angstrom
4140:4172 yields -2.0 angstrom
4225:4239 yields -0.2 angstrom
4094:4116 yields 0.9 angstrom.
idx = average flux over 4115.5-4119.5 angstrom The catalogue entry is 34.4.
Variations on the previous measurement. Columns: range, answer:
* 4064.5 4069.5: 31.8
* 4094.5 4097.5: 31.7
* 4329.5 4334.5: 32.5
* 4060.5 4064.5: 31.6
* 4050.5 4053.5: 33.4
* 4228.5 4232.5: 30.9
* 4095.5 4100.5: 29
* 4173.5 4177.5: 32.4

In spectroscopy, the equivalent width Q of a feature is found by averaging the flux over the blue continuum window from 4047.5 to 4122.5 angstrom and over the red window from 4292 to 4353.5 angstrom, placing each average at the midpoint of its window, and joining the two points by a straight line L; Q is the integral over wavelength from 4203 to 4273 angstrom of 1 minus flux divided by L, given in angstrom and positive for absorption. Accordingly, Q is -3.18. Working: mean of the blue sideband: 32.4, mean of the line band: 32.4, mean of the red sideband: 30.2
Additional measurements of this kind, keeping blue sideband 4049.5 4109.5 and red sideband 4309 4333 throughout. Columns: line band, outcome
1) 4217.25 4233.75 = 0.34 angstrom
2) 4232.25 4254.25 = -0.44 angstrom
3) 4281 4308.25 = 2.31 angstrom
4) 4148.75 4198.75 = -2.37 angstrom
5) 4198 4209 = -0.55 angstrom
